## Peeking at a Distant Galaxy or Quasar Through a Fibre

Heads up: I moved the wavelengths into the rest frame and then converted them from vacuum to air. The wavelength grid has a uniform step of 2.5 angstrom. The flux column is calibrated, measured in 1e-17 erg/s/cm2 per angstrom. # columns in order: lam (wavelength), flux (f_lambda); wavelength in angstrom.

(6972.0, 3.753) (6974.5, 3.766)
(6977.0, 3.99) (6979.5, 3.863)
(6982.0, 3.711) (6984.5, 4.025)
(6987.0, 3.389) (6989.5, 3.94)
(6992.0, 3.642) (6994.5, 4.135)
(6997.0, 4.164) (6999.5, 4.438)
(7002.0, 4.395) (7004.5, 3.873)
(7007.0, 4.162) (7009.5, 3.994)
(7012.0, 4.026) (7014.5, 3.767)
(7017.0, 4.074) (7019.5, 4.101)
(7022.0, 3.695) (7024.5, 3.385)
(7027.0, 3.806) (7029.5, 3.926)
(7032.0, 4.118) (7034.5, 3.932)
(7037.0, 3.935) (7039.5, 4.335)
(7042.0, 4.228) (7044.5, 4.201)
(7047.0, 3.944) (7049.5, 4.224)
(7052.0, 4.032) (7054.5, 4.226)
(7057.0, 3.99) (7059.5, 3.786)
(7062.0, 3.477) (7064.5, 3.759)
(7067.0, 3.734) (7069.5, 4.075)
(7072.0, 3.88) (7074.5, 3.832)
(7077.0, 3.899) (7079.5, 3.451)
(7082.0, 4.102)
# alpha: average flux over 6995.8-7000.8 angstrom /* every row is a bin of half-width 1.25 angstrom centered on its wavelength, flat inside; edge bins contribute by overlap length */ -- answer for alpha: 4.3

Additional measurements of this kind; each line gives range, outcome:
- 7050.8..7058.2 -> 4.08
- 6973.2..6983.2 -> 3.83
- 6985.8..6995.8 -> 3.78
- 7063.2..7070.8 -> 3.85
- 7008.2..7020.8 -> 3.99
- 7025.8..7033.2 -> 3.95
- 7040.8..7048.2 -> 4.12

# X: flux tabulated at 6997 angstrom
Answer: 4.164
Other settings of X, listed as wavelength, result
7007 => 4.162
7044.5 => 4.201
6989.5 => 3.94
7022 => 3.695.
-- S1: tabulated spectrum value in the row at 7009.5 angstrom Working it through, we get 3.994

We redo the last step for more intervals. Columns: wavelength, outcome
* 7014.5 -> 3.767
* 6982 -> 3.711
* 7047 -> 3.944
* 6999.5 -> 4.438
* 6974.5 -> 3.766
